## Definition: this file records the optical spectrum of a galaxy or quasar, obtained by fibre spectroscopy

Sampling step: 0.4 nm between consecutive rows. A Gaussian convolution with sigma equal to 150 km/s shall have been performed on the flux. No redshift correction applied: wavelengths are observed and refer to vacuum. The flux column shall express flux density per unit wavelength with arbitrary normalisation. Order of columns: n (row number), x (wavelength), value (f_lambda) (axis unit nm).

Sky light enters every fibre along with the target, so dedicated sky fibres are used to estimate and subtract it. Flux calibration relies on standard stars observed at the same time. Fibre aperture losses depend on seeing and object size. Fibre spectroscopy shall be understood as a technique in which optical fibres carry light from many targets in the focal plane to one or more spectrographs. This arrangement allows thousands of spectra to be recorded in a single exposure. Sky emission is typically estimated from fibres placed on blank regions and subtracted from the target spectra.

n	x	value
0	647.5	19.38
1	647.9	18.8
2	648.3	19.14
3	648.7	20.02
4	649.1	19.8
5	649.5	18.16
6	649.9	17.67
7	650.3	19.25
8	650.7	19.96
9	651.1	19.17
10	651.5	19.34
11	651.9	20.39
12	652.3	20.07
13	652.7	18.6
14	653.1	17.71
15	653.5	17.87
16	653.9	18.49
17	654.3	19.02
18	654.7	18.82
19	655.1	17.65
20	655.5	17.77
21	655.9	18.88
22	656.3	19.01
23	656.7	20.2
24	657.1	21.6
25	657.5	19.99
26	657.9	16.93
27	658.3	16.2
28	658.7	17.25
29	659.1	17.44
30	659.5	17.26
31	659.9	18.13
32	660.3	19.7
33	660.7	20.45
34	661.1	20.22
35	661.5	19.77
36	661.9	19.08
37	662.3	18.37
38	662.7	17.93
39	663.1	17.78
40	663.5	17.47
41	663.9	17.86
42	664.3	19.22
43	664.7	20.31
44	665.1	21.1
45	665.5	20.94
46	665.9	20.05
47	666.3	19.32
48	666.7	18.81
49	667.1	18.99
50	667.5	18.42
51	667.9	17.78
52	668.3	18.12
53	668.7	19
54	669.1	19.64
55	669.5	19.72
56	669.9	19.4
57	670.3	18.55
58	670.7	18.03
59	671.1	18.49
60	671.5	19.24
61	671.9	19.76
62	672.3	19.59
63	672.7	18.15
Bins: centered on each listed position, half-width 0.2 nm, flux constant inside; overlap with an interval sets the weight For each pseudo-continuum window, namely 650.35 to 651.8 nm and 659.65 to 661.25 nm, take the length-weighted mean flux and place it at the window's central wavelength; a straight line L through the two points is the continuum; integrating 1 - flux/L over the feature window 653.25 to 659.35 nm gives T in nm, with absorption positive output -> 0.33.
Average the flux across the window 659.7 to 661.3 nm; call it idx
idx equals 19.6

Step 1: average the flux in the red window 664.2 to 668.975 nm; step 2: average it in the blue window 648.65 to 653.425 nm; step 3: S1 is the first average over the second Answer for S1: 1.01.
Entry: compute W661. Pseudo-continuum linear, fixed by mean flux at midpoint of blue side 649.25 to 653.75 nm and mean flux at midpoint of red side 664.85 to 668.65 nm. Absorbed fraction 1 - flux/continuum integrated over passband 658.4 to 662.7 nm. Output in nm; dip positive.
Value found 0.11 nm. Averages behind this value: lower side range 18.9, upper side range 19.3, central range 18.7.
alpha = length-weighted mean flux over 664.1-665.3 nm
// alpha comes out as 20.2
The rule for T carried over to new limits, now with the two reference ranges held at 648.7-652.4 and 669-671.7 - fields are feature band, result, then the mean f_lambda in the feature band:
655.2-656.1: 0.046 nm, 18.3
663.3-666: -0.065 nm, 19.5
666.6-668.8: 0.063 nm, 18.5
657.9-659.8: 0.208 nm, 17.1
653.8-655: 0.035 nm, 18.7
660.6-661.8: -0.056 nm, 20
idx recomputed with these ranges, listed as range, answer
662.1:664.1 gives 17.9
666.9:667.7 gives 18.7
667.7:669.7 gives 18.9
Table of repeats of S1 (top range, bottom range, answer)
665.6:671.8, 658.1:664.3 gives 1.03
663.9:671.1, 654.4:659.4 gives 1.04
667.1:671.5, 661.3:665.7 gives 0.98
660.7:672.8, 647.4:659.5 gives 1.01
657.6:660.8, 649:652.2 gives 0.93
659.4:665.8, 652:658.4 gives 1.02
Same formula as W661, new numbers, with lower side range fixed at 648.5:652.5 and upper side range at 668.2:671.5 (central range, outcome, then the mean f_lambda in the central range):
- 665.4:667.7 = -0.04 nm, 19.4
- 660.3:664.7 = 0.04 nm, 18.9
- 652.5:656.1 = 0.18 nm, 18.3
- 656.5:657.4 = -0.07 nm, 20.8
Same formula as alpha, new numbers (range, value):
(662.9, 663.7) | 17.6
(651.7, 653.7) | 18.9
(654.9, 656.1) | 18.1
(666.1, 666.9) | 19.1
